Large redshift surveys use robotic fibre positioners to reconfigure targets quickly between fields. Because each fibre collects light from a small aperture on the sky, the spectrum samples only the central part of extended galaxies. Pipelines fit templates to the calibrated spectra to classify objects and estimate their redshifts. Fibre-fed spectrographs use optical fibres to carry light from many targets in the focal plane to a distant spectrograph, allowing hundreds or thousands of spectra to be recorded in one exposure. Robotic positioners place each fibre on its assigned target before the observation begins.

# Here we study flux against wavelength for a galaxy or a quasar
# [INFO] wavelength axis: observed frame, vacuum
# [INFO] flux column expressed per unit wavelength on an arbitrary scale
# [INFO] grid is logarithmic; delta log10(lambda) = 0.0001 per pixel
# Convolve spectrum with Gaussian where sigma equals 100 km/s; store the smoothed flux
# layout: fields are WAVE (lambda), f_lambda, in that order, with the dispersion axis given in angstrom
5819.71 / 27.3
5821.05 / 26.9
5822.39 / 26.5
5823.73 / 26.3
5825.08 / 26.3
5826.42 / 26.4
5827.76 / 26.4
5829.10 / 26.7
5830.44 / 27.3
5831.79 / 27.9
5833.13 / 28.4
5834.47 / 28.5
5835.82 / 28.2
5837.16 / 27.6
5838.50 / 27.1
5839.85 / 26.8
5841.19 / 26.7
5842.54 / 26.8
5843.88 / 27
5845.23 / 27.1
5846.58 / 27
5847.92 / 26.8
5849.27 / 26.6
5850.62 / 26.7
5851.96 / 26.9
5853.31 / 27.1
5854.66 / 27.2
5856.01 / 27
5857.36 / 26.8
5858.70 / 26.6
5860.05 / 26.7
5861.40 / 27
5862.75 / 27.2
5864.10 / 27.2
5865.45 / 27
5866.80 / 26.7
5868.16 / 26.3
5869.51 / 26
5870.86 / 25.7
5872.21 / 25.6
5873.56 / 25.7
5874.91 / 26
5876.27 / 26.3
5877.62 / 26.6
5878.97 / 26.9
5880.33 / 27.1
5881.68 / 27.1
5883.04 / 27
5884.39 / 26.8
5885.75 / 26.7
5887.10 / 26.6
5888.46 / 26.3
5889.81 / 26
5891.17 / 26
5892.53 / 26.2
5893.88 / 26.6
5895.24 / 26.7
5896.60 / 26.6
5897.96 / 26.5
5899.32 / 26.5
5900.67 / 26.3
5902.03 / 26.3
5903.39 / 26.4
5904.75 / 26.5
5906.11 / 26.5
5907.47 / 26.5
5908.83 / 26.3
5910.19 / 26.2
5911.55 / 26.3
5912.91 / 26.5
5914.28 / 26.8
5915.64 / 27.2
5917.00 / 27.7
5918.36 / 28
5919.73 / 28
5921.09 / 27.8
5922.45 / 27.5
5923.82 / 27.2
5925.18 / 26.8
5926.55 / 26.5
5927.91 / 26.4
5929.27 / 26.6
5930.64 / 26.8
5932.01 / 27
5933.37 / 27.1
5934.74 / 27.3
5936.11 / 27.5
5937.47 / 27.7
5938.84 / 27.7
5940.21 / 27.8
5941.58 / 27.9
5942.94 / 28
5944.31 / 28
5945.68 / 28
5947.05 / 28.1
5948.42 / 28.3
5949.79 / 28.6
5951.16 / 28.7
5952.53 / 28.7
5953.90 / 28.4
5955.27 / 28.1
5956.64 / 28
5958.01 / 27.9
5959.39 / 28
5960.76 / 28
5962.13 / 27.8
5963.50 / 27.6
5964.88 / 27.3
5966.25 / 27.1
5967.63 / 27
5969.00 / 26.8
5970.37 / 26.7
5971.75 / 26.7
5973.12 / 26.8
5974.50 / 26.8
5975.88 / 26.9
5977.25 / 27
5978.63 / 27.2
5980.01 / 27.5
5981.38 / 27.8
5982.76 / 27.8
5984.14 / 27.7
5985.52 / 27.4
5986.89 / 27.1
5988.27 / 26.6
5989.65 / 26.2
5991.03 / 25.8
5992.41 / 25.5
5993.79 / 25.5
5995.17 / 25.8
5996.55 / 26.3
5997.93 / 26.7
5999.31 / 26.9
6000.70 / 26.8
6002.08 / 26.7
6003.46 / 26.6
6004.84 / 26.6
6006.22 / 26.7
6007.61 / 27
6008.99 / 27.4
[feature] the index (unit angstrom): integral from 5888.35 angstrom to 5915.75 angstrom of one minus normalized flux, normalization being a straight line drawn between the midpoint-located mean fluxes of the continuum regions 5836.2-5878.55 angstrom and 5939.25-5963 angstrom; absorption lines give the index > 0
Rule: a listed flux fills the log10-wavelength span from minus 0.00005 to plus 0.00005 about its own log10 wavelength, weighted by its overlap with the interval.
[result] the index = 1.0 angstrom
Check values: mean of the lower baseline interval 26.7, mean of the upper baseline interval 28.1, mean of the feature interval 26.4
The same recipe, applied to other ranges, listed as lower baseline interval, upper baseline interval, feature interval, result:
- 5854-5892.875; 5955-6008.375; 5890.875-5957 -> -1.1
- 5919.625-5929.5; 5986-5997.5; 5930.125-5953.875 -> -0.9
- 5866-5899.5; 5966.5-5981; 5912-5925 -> -0.4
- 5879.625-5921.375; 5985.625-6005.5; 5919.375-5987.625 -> -2.5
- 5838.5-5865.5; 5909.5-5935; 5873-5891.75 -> 0.3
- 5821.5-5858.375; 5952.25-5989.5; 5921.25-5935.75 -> 0.2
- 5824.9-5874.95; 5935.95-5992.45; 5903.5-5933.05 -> 0.4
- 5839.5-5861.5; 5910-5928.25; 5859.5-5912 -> 1.0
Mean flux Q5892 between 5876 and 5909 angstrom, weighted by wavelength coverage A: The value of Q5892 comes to 26.5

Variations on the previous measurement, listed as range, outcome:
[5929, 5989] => 27.5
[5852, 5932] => 26.7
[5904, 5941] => 27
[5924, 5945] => 27.3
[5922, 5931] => 26.8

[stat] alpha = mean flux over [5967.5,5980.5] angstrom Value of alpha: 26.9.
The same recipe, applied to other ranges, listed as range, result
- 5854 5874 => 26.6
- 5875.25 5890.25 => 26.7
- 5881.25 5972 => 27.2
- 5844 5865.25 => 26.9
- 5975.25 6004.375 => 26.8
